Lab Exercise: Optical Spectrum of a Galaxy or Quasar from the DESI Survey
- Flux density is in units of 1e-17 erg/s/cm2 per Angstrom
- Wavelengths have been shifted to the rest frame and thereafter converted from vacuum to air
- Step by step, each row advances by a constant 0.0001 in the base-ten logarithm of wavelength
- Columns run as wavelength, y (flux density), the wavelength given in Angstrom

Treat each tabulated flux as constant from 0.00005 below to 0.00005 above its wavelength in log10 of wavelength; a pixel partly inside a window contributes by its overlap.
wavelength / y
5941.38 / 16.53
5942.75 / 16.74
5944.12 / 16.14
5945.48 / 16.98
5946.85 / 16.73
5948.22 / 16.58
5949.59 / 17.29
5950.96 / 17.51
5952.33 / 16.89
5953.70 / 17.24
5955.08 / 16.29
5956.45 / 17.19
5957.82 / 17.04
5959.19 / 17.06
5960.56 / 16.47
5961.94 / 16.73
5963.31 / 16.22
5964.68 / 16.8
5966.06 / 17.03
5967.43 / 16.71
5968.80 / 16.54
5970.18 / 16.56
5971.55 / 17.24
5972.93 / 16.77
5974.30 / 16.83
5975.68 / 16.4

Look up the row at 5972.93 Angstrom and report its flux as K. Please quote 16.77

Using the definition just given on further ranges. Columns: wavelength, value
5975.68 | 16.4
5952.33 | 16.89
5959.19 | 17.06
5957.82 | 17.04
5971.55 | 17.24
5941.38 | 16.53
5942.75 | 16.74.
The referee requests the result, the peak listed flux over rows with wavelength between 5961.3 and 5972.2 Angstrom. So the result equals 17.24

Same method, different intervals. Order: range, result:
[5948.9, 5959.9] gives 17.51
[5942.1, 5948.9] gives 16.98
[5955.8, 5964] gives 17.19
